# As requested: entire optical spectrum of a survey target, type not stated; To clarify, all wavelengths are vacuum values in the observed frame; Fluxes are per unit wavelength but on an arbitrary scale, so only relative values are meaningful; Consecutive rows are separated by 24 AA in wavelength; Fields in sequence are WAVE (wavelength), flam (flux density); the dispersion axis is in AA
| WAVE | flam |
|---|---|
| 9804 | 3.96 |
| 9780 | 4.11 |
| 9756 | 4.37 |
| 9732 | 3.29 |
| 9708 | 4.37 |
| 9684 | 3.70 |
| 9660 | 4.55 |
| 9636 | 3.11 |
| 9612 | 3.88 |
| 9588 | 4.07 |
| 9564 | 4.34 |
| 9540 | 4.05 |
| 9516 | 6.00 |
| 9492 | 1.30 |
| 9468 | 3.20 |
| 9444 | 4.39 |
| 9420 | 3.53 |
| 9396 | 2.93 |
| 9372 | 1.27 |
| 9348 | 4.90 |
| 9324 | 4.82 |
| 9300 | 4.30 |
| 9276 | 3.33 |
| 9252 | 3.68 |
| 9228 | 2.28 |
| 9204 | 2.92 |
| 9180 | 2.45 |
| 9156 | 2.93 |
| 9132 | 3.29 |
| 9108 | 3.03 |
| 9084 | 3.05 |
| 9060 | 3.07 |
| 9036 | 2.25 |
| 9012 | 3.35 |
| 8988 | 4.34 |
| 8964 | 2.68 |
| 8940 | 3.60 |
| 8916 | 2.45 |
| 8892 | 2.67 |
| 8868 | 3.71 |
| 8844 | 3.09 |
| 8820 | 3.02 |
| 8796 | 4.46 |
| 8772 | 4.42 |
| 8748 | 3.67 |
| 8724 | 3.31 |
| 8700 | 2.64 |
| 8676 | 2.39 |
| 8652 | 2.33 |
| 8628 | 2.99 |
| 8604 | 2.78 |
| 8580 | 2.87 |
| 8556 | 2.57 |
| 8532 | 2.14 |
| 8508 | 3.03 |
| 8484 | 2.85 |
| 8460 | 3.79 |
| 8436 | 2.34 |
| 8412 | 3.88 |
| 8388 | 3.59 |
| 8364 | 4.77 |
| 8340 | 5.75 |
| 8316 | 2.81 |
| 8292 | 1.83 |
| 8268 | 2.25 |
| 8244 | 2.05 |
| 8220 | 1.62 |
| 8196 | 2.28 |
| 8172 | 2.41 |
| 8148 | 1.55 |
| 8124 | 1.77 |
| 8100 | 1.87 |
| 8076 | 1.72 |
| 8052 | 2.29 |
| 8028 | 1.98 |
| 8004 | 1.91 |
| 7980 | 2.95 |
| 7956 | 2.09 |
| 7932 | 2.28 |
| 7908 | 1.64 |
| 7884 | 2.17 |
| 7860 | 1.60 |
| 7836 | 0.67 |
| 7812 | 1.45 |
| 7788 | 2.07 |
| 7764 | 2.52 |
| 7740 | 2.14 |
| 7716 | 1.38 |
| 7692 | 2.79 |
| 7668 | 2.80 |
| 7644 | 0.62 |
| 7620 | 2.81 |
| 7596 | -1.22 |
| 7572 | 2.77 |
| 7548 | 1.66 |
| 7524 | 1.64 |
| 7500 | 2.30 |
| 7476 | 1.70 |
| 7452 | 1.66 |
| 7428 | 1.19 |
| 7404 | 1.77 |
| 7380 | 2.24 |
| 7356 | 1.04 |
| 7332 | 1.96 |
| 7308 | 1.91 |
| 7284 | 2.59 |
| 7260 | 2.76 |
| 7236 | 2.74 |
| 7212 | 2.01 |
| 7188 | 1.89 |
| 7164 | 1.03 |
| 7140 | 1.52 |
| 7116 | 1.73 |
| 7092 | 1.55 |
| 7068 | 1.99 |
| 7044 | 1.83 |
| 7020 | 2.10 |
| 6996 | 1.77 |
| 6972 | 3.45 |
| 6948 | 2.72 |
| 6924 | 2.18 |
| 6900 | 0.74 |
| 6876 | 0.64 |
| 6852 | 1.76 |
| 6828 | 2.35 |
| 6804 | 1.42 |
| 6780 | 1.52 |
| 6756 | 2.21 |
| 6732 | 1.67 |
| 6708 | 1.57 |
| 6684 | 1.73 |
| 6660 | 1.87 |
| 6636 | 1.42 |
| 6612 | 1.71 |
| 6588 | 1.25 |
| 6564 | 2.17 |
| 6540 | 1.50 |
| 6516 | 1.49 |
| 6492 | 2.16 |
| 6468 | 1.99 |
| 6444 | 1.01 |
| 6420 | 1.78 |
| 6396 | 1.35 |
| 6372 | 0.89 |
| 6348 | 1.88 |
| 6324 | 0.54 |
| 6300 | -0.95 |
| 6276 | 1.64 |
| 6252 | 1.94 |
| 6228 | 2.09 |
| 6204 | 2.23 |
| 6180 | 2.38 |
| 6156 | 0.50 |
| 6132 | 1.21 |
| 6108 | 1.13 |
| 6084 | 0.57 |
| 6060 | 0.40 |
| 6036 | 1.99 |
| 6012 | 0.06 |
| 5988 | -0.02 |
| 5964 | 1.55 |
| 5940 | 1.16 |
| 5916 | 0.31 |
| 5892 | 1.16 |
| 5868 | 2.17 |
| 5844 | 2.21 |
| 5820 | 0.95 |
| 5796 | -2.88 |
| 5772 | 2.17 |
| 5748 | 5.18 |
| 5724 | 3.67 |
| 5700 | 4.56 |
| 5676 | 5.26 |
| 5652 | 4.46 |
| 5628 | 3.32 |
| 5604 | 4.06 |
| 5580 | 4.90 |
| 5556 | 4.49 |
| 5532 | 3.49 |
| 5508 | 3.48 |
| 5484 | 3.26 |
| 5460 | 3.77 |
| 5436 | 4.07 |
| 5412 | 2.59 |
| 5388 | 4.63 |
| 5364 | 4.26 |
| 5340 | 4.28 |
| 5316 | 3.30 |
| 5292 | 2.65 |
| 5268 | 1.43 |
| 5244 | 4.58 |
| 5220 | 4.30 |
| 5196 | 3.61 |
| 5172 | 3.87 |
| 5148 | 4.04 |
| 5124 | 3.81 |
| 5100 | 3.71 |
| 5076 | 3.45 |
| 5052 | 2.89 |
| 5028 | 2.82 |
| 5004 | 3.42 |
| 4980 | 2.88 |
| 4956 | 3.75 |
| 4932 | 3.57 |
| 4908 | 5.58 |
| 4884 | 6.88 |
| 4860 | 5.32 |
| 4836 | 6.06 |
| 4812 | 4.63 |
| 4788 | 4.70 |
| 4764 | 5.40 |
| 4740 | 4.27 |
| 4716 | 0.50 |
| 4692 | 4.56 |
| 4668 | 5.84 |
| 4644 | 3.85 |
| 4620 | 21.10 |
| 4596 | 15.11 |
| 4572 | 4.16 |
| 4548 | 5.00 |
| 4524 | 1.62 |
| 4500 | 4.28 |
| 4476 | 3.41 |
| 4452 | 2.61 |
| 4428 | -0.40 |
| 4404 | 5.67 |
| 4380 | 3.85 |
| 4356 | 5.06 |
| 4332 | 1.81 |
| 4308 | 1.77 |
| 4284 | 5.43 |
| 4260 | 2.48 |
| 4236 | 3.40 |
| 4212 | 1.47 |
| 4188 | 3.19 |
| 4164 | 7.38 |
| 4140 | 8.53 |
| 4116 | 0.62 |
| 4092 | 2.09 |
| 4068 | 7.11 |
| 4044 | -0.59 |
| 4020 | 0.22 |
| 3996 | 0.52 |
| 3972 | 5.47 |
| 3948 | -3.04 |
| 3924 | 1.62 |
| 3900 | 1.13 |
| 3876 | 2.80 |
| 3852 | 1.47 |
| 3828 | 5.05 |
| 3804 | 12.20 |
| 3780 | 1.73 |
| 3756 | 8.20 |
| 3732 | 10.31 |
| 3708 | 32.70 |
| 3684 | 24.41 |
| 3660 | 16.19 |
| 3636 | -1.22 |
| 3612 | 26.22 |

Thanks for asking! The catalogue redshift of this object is 1.980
